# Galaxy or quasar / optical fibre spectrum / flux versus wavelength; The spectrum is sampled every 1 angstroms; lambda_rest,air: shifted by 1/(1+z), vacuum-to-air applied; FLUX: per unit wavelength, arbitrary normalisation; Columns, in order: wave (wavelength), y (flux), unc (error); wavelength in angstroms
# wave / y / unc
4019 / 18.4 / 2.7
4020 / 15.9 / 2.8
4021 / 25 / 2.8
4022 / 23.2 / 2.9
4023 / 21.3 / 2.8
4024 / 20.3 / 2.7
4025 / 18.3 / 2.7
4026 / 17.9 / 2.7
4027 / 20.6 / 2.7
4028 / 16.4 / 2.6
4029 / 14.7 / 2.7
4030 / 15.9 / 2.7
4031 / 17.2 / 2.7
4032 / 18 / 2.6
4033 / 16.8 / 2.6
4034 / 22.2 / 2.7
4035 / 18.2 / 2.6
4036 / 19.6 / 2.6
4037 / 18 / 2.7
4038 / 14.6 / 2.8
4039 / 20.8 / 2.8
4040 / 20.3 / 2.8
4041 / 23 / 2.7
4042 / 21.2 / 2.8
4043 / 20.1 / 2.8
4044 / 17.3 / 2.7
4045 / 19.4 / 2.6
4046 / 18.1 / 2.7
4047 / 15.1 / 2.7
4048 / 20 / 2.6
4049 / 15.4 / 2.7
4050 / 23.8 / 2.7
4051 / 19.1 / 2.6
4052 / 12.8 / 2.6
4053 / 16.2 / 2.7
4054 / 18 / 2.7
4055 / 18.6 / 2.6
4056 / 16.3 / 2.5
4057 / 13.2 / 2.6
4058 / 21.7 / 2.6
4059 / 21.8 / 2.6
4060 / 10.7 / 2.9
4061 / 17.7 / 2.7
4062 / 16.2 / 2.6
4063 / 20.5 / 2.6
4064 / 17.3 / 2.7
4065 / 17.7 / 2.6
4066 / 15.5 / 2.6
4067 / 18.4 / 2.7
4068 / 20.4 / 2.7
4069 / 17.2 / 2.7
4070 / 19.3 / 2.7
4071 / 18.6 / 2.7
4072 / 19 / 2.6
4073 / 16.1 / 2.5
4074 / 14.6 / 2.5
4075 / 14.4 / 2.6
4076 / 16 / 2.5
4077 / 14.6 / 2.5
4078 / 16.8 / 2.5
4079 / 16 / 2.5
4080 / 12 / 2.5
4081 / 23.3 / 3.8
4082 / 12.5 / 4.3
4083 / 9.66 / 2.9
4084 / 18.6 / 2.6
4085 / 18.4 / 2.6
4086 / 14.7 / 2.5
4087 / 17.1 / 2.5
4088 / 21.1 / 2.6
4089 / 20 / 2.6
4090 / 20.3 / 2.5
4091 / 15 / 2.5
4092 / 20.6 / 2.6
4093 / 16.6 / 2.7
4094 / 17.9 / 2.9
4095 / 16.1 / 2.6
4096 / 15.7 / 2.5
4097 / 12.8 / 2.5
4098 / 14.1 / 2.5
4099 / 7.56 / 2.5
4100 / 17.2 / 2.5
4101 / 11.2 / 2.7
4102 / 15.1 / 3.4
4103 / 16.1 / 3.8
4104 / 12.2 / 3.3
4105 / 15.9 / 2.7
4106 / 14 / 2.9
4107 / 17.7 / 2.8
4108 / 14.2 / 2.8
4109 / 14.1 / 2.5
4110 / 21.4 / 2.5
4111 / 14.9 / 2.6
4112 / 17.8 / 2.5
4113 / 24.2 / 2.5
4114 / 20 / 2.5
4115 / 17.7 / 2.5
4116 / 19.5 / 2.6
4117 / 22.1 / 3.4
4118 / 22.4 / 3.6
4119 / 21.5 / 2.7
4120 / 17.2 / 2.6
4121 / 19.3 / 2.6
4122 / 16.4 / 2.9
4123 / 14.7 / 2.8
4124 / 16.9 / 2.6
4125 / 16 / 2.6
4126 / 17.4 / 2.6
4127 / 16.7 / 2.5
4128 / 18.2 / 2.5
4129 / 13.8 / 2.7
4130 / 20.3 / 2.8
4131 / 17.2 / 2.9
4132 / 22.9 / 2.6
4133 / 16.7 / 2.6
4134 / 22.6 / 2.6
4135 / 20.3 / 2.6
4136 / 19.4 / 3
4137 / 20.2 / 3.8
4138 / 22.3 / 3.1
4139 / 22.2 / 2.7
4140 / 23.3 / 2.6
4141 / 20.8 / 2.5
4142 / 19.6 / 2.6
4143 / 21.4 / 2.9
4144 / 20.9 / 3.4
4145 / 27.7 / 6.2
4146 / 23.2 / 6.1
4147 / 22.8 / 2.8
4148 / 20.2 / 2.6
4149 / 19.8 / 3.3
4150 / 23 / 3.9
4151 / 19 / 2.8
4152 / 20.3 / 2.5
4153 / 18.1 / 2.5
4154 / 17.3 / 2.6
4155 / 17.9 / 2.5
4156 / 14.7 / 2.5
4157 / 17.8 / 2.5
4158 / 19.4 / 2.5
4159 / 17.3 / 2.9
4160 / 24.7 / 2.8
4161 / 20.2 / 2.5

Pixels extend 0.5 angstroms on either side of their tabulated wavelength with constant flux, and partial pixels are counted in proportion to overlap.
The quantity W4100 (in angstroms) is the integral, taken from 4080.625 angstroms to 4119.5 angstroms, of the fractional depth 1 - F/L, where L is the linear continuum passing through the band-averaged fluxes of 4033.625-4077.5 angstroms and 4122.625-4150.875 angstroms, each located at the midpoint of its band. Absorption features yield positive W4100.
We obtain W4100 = 4.4 angstroms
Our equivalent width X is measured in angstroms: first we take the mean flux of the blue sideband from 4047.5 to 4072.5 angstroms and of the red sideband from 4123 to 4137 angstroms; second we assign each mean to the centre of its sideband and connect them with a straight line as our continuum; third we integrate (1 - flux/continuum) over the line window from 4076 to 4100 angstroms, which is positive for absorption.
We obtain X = 2.4 angstroms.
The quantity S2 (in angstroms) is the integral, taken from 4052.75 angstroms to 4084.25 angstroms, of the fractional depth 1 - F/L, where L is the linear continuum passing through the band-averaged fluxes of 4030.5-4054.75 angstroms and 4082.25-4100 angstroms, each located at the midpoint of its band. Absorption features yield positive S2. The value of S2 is 0.9 angstroms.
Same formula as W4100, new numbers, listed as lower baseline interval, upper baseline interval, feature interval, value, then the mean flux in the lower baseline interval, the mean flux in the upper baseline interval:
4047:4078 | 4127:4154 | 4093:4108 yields 3.4 angstroms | 17.3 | 20.5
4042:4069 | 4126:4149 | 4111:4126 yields 0.8 angstroms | 17.8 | 20.5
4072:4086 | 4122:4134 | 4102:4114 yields 0.1 angstroms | 15.7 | 17.5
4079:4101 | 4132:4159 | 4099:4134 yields 1.6 angstroms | 16.1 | 20.4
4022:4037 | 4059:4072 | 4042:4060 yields 0.1 angstroms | 18.5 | 17.7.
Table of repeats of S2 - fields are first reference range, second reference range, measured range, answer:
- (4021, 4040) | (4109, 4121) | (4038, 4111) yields 8.5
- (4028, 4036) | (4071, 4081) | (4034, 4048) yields -1.4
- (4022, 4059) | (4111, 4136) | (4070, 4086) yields 2.1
